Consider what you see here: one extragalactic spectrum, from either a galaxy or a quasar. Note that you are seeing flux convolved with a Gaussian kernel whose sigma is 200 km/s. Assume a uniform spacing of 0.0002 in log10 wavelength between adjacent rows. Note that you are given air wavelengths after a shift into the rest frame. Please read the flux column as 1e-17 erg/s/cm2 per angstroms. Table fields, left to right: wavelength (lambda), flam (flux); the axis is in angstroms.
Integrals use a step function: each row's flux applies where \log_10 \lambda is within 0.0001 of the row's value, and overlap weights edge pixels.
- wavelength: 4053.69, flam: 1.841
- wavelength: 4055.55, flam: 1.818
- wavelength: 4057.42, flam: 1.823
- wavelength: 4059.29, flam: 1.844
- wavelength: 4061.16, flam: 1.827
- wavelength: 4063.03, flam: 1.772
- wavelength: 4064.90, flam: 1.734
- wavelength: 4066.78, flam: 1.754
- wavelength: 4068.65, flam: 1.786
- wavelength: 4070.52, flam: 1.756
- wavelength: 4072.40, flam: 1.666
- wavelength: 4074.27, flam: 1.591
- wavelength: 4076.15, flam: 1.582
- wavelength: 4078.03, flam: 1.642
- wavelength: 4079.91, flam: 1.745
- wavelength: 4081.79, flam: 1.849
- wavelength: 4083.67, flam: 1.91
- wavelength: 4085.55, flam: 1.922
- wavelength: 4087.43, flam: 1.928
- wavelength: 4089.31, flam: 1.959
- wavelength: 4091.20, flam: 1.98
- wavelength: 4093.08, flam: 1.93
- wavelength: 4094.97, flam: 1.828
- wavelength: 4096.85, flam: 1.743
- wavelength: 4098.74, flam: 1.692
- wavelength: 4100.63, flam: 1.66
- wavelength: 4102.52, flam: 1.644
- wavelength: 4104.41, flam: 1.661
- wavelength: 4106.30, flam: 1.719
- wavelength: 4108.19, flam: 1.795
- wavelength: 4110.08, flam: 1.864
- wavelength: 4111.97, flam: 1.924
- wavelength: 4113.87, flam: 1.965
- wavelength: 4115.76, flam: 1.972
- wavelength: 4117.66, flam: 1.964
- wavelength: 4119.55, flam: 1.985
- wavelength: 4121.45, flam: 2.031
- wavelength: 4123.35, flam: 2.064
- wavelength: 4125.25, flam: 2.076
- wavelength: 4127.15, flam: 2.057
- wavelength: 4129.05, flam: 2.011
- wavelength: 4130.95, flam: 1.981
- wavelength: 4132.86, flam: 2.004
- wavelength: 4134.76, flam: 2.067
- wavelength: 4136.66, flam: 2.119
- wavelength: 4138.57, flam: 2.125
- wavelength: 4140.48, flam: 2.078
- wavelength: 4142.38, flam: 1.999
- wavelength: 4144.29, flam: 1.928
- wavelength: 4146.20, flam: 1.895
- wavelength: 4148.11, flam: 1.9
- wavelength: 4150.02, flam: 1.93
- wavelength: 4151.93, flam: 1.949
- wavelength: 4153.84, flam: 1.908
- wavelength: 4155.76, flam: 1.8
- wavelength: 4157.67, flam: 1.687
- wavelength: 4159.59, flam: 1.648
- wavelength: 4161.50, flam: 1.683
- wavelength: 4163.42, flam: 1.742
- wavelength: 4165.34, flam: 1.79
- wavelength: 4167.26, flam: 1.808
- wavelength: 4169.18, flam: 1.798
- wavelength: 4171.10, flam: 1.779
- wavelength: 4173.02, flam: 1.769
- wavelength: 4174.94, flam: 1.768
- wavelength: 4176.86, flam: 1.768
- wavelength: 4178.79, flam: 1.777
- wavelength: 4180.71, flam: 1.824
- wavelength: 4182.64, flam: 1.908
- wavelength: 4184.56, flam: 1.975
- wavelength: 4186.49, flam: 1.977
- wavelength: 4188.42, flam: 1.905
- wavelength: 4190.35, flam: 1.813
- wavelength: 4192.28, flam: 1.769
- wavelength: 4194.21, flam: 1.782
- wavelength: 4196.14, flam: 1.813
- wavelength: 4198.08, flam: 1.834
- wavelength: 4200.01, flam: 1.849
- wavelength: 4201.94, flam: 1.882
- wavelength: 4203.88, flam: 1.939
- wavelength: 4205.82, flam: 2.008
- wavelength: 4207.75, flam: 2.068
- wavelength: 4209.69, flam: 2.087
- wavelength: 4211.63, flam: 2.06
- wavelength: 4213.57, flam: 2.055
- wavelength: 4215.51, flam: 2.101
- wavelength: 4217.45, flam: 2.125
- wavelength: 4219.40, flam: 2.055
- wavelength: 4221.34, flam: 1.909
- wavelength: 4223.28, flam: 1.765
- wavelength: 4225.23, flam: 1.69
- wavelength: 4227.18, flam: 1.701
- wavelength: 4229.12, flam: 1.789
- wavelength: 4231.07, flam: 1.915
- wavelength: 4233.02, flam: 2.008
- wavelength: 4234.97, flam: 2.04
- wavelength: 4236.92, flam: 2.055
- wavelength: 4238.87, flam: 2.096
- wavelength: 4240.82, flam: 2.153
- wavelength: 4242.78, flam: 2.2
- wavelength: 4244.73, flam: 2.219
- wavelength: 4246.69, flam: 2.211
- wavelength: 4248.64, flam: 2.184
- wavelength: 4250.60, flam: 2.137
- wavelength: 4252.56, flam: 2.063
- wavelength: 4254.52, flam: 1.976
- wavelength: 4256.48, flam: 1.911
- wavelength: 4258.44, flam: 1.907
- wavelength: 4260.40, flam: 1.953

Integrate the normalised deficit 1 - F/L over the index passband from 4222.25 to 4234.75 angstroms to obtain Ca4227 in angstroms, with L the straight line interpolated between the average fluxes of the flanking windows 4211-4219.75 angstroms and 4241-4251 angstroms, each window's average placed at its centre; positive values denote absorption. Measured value 1.8 angstroms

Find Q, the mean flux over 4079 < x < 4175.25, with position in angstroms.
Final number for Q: 1.88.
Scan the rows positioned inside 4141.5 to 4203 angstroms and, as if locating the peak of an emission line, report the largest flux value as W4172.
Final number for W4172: 1.999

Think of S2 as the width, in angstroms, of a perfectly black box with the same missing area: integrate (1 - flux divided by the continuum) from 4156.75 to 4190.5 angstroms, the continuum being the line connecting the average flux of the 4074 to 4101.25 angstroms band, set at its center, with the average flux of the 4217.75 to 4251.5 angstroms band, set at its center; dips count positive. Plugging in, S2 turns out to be 2.17 angstroms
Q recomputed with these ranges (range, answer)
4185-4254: 1.98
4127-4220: 1.91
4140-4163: 1.86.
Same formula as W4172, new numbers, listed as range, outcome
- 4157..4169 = 1.808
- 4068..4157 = 2.125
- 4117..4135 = 2.076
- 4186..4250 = 2.219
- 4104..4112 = 1.924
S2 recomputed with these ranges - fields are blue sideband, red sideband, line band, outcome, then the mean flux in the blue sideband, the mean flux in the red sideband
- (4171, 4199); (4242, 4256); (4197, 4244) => 0.5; 1.83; 2.13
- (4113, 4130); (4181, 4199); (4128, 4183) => 1.8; 2.01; 1.86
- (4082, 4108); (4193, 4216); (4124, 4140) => -1.7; 1.81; 1.95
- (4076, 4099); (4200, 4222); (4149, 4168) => 1.4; 1.84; 2.02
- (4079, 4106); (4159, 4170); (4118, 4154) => -4.7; 1.82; 1.75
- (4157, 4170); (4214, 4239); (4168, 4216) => -1.6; 1.74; 1.94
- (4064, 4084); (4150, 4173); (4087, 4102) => -0.8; 1.72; 1.79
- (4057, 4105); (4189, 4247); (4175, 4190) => 0.4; 1.78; 1.96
